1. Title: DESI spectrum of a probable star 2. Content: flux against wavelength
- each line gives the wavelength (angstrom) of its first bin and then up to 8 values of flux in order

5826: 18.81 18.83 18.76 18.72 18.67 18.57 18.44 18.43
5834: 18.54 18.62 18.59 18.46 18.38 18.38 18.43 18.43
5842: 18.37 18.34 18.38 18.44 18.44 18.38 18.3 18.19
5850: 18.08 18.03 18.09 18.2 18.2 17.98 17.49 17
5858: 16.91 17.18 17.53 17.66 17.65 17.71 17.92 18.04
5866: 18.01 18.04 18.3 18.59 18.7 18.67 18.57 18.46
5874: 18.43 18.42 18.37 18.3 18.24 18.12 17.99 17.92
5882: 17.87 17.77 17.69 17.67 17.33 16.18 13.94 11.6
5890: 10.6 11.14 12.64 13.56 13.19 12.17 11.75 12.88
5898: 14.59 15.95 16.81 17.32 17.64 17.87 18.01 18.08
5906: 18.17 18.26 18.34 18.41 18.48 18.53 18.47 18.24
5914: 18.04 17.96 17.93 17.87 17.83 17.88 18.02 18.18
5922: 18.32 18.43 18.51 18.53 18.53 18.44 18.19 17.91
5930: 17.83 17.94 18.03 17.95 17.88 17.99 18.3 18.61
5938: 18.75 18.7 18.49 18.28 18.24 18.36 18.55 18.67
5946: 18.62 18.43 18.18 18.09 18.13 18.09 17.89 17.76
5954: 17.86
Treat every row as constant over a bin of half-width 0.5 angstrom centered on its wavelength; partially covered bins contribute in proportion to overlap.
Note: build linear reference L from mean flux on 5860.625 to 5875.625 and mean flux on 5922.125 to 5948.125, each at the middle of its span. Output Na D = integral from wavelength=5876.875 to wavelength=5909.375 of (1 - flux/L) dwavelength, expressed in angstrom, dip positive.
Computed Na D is 4.08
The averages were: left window 18.2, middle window 16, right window 18.3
